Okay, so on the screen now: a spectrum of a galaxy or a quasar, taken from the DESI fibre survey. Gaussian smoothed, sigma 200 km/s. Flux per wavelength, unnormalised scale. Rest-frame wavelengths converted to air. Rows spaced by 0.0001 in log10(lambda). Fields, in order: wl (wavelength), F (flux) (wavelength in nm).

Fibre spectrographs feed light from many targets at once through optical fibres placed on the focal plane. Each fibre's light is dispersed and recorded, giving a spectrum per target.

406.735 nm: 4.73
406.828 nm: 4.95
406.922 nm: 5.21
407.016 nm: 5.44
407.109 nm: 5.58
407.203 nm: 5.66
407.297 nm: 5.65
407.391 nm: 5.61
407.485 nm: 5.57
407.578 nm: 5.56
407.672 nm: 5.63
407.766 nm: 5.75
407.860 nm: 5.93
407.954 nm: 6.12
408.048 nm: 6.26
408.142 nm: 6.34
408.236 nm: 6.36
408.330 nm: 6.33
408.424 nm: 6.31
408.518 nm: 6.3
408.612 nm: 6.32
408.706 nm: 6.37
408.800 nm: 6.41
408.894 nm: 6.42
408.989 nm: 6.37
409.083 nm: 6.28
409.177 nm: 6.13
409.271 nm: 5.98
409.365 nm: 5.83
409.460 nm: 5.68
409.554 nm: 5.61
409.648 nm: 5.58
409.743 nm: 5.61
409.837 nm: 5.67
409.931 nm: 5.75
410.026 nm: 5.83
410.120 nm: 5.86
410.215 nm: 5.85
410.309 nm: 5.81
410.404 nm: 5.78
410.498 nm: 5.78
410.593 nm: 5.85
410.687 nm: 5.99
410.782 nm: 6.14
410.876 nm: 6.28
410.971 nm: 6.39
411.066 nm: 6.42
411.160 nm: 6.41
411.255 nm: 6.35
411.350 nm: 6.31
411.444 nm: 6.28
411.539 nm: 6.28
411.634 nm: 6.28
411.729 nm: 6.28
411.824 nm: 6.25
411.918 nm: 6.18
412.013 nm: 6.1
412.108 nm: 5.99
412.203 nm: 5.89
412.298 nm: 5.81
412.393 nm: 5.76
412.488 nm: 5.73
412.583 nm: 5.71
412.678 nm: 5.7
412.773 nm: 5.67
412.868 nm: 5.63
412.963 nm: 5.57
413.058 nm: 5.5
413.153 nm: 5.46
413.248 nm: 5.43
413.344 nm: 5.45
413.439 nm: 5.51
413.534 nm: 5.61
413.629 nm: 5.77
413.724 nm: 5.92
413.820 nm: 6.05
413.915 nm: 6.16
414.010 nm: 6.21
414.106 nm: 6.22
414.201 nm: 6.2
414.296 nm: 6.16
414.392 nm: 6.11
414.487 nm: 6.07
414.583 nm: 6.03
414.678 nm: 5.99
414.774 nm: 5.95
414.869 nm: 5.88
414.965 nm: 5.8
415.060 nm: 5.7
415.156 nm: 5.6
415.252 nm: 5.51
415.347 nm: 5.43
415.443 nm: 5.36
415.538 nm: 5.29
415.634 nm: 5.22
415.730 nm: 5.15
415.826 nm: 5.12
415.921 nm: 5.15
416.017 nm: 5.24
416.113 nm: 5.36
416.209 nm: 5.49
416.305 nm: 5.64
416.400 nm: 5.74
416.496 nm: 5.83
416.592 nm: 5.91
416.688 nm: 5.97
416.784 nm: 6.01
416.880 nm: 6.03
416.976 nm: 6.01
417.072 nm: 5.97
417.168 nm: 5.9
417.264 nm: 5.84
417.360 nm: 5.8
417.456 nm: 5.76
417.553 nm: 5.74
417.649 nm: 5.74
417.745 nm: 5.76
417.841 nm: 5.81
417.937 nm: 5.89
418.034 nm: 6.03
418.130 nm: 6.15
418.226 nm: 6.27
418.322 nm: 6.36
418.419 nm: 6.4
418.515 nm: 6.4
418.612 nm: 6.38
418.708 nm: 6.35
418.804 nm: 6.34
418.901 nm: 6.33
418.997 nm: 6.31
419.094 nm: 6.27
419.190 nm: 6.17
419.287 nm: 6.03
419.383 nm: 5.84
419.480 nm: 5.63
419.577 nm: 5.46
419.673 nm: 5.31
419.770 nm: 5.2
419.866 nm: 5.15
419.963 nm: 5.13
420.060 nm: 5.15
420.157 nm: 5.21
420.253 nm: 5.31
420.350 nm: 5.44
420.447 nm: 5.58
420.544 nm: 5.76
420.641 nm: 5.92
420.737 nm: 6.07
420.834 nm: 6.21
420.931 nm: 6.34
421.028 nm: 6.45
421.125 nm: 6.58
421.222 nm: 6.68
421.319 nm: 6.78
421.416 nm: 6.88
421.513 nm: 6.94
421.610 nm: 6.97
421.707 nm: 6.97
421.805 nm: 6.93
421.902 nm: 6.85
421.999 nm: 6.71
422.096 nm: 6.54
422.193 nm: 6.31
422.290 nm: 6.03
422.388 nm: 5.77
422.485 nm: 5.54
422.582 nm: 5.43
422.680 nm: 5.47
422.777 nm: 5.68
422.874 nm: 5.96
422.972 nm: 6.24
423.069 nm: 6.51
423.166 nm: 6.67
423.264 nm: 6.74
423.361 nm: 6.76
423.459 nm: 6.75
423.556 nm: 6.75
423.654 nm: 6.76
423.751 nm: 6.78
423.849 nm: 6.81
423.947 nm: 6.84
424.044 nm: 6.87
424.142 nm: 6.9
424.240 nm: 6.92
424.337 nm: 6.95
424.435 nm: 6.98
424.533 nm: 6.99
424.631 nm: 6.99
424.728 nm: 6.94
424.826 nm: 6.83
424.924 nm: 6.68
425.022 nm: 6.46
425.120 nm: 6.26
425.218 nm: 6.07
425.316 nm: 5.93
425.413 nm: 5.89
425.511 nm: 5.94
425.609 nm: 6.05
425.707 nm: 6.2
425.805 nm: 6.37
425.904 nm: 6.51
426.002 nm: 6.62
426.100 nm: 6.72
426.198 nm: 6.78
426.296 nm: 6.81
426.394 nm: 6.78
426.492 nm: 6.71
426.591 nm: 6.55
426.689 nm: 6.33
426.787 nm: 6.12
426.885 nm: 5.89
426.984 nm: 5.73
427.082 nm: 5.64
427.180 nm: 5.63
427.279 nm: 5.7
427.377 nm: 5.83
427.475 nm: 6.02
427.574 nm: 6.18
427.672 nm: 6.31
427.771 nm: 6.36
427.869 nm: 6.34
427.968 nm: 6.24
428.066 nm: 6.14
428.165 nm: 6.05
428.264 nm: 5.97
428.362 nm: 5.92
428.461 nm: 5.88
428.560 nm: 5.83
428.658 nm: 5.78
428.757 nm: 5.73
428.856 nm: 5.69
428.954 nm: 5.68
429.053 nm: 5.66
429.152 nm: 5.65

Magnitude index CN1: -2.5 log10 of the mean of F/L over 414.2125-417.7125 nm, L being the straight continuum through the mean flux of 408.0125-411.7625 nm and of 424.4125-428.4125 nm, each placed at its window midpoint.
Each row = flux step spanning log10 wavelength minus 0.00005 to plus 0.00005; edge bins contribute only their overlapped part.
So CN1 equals 0.08 mag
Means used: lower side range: 6.1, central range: 5.71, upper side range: 6.3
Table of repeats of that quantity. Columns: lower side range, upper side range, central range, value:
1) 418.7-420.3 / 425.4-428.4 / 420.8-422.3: -0.14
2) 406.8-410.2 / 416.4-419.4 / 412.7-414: 0.05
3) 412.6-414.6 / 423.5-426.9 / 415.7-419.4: 0.03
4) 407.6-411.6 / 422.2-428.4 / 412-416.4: 0.08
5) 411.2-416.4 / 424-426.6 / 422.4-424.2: 0.01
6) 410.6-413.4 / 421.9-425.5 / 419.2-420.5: 0.16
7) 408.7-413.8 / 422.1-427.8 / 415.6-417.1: 0.09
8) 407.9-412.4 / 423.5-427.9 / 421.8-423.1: 0.04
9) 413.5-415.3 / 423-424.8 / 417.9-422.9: 0.07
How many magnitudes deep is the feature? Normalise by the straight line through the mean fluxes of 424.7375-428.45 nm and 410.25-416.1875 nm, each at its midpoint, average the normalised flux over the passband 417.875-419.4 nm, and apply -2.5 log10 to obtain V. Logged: -0.04 mag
